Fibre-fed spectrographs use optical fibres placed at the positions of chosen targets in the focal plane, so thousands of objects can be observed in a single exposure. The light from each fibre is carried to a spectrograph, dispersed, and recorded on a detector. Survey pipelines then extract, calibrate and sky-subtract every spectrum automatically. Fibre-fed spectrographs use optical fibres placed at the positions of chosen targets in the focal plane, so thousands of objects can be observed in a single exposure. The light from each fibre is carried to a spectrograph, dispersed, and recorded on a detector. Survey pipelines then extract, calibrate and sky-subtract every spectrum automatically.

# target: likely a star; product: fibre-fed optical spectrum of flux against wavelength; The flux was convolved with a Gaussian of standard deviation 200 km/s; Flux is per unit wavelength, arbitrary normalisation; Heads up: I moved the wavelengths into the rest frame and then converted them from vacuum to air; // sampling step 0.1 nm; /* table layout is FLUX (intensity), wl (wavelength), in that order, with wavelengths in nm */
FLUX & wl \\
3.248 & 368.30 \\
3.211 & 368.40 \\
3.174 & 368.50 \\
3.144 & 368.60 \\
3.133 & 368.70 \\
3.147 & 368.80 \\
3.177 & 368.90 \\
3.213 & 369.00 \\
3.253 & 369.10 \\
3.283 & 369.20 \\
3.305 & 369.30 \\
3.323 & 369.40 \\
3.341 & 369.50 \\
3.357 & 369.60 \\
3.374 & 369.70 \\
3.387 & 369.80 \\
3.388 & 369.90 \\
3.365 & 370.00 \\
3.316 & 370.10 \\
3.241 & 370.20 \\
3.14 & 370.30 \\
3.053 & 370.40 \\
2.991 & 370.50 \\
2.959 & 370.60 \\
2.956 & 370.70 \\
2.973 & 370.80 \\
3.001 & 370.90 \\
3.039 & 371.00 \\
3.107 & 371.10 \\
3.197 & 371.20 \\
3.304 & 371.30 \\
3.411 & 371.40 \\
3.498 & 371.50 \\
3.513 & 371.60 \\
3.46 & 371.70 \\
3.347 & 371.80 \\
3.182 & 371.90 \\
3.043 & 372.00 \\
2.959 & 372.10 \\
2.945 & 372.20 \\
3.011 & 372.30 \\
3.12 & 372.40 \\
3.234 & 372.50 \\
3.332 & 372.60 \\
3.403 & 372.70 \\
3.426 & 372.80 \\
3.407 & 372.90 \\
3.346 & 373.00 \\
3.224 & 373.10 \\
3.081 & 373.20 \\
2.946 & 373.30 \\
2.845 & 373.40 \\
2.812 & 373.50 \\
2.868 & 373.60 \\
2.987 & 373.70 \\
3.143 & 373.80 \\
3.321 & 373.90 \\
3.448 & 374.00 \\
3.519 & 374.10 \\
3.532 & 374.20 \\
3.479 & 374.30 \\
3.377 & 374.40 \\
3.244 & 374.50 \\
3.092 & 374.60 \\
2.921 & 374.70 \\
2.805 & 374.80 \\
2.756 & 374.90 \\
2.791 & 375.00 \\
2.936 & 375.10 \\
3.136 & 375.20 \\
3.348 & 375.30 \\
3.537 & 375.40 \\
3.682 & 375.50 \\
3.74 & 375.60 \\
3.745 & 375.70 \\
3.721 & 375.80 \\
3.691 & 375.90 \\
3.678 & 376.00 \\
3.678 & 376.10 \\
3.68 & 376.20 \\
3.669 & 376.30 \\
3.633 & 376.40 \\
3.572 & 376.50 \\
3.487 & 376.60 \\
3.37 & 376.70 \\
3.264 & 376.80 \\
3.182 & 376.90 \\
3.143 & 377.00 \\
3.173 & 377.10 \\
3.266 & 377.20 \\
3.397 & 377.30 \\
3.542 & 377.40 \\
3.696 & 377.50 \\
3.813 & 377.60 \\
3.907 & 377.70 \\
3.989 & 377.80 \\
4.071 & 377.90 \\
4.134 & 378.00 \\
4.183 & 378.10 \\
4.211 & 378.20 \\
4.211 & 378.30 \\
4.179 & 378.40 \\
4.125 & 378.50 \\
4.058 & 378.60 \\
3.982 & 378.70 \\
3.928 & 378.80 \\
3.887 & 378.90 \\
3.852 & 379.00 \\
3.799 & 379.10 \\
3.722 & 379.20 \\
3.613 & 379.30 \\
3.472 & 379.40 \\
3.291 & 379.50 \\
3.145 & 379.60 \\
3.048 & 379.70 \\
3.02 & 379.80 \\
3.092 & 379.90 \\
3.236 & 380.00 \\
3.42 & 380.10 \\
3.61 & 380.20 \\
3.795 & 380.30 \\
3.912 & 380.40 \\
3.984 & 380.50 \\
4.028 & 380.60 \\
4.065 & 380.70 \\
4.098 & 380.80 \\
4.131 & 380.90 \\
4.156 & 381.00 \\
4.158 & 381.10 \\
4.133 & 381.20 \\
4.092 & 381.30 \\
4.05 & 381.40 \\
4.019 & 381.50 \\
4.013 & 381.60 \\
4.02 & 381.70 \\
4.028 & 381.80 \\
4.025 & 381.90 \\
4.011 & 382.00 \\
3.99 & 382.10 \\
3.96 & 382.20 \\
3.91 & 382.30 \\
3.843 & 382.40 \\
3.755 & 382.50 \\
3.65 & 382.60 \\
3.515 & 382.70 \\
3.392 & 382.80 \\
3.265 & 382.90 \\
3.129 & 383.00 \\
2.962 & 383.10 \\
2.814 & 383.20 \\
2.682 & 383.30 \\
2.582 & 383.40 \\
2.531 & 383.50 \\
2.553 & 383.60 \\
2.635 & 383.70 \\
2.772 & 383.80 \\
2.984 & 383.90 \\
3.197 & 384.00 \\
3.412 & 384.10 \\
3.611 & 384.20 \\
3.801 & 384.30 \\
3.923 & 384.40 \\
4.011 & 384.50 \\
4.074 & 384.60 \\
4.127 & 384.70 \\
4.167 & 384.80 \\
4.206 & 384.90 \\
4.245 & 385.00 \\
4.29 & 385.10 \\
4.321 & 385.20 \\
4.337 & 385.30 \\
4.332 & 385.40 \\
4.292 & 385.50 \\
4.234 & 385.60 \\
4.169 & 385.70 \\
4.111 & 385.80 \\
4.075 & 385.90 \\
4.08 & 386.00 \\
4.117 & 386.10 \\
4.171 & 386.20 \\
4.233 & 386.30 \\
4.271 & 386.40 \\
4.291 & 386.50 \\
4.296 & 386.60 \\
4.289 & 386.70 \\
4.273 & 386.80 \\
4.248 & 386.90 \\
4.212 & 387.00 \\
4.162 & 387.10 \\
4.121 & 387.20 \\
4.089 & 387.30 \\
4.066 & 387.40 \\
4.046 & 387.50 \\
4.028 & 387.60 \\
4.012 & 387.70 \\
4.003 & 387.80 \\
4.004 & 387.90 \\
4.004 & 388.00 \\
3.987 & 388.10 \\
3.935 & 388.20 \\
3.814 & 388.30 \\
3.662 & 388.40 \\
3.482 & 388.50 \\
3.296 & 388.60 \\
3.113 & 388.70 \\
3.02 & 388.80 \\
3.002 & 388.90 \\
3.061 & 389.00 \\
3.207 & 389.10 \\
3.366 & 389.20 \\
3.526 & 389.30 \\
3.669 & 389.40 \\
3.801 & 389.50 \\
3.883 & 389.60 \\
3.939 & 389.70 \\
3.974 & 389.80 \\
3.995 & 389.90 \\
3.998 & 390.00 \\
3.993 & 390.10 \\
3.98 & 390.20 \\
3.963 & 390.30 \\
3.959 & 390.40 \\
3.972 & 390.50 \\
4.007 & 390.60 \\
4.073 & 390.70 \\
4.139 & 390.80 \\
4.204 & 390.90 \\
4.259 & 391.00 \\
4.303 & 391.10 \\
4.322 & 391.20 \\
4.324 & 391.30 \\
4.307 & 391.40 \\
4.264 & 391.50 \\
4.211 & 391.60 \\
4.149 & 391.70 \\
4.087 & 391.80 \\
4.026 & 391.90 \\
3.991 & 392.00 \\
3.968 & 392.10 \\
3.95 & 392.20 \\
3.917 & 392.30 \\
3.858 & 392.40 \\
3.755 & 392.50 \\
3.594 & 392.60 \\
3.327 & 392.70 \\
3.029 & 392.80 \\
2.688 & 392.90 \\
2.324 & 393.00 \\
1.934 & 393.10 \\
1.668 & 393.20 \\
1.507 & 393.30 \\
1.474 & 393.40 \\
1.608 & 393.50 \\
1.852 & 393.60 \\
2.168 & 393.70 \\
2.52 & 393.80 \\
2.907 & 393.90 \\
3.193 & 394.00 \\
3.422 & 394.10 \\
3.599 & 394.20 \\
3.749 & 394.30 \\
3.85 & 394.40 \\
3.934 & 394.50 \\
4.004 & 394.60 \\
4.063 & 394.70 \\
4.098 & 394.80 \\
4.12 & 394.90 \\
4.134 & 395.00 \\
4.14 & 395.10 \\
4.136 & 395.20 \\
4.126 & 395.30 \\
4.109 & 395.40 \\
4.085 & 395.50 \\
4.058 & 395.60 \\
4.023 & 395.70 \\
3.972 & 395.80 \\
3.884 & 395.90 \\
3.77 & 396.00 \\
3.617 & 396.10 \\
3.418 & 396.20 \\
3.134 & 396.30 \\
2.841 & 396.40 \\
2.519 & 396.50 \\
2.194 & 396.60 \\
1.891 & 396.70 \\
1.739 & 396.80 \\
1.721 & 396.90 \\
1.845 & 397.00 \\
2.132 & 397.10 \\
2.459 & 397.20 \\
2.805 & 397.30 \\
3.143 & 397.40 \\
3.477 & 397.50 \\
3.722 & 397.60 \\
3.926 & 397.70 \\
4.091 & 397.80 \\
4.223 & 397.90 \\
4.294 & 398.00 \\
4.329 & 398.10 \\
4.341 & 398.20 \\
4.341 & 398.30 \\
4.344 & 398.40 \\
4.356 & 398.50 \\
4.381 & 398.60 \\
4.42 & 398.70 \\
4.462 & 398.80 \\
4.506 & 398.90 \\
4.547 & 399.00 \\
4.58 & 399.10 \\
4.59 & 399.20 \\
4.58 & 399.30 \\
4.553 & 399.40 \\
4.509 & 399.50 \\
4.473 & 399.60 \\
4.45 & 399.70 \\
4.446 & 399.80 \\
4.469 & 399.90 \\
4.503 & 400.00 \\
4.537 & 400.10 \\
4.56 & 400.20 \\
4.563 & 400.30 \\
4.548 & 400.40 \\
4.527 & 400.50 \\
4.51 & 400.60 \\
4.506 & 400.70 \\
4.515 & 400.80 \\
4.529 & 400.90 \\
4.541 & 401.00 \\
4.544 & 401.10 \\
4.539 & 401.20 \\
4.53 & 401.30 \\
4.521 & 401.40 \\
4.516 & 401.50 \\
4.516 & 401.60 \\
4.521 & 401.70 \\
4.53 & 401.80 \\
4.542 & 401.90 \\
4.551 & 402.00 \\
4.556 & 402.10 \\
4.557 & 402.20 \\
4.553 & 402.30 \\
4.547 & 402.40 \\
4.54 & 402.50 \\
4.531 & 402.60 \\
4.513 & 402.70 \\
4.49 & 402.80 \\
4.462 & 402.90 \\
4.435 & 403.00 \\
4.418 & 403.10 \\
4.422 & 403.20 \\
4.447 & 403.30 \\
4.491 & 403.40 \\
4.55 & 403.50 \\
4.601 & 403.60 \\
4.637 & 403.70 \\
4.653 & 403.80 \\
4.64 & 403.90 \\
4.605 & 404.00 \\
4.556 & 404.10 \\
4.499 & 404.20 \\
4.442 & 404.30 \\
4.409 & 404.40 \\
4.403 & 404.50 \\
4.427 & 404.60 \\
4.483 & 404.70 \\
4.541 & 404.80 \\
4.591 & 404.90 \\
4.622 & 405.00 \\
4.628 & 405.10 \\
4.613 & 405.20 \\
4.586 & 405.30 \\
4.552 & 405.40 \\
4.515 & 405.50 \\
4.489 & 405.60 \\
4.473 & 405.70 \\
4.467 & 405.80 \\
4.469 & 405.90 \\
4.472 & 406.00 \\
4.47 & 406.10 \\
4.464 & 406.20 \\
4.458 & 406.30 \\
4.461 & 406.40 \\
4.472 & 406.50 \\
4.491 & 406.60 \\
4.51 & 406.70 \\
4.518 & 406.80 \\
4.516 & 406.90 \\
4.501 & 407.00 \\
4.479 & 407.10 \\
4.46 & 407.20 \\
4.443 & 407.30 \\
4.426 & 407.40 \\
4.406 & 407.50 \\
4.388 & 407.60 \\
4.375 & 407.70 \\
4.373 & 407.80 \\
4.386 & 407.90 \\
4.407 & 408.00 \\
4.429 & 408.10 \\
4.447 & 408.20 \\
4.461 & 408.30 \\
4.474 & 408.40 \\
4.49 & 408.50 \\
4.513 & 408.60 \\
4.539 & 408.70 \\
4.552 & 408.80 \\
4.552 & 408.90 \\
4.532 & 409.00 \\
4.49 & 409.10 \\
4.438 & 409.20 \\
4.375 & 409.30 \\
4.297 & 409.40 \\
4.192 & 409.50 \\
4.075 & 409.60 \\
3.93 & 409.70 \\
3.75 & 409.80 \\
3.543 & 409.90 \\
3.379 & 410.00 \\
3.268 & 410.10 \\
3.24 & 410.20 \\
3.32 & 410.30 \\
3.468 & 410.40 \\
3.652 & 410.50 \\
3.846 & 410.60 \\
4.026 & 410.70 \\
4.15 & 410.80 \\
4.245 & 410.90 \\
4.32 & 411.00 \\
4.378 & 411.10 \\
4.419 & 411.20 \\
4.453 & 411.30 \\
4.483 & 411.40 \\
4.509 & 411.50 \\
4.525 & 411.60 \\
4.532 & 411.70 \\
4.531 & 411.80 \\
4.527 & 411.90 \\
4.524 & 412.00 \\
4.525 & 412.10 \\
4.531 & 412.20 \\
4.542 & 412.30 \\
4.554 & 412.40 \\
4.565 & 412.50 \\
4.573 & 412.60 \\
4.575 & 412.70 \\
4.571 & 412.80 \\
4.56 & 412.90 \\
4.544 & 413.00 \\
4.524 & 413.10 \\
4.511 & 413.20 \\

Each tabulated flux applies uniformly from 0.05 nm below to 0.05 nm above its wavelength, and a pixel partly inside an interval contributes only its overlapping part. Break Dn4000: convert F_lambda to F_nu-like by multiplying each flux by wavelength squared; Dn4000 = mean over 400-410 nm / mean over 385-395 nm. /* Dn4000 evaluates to 1.3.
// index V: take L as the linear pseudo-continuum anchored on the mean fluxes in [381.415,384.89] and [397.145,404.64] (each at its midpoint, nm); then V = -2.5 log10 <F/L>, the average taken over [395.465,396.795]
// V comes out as 0.26 mag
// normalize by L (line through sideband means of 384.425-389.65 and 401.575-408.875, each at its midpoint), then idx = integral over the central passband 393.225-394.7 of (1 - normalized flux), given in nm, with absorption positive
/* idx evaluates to 0.46 nm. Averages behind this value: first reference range 3.96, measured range 2.86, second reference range 4.5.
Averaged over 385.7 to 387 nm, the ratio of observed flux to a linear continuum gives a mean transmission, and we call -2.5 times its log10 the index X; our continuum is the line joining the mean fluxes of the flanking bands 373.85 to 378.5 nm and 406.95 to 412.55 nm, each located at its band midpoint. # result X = -0.12 mag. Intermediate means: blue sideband 3.53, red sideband 4.27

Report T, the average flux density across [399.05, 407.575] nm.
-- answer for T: 4.51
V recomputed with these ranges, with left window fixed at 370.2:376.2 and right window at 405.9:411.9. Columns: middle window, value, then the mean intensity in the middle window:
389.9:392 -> -0.10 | 4.12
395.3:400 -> 0.06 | 3.75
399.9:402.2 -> -0.12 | 4.53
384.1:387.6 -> -0.15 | 4.14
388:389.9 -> 0.04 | 3.57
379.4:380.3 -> 0.05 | 3.28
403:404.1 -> -0.11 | 4.54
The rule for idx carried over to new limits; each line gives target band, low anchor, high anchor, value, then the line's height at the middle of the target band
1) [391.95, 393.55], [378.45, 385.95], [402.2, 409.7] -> 0.450 nm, 4.06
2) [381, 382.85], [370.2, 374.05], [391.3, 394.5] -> -0.429 nm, 3.19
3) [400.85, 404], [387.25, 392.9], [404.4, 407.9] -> -0.142 nm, 4.34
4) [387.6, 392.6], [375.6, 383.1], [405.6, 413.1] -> 0.099 nm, 3.95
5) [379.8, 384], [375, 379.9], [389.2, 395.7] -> 0.059 nm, 3.63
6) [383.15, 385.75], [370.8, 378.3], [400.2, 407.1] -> 0.093 nm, 3.76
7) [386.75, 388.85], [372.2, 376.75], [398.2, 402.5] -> 0.019 nm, 3.92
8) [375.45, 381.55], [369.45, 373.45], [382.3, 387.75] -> -0.379 nm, 3.51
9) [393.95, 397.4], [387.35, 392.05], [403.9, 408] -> 0.610 nm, 4.1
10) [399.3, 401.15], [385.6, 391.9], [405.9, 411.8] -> -0.168 nm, 4.14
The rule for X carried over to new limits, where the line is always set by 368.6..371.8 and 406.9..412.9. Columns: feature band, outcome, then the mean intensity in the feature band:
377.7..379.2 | -0.17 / 4.03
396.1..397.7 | 0.42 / 2.68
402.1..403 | -0.11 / 4.52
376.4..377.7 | -0.01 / 3.44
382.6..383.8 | 0.21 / 2.94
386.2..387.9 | -0.13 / 4.16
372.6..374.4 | 0.03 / 3.23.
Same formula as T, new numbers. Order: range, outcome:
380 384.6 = 3.61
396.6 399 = 3.51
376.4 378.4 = 3.68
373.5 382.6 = 3.63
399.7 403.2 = 4.52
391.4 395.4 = 3.39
